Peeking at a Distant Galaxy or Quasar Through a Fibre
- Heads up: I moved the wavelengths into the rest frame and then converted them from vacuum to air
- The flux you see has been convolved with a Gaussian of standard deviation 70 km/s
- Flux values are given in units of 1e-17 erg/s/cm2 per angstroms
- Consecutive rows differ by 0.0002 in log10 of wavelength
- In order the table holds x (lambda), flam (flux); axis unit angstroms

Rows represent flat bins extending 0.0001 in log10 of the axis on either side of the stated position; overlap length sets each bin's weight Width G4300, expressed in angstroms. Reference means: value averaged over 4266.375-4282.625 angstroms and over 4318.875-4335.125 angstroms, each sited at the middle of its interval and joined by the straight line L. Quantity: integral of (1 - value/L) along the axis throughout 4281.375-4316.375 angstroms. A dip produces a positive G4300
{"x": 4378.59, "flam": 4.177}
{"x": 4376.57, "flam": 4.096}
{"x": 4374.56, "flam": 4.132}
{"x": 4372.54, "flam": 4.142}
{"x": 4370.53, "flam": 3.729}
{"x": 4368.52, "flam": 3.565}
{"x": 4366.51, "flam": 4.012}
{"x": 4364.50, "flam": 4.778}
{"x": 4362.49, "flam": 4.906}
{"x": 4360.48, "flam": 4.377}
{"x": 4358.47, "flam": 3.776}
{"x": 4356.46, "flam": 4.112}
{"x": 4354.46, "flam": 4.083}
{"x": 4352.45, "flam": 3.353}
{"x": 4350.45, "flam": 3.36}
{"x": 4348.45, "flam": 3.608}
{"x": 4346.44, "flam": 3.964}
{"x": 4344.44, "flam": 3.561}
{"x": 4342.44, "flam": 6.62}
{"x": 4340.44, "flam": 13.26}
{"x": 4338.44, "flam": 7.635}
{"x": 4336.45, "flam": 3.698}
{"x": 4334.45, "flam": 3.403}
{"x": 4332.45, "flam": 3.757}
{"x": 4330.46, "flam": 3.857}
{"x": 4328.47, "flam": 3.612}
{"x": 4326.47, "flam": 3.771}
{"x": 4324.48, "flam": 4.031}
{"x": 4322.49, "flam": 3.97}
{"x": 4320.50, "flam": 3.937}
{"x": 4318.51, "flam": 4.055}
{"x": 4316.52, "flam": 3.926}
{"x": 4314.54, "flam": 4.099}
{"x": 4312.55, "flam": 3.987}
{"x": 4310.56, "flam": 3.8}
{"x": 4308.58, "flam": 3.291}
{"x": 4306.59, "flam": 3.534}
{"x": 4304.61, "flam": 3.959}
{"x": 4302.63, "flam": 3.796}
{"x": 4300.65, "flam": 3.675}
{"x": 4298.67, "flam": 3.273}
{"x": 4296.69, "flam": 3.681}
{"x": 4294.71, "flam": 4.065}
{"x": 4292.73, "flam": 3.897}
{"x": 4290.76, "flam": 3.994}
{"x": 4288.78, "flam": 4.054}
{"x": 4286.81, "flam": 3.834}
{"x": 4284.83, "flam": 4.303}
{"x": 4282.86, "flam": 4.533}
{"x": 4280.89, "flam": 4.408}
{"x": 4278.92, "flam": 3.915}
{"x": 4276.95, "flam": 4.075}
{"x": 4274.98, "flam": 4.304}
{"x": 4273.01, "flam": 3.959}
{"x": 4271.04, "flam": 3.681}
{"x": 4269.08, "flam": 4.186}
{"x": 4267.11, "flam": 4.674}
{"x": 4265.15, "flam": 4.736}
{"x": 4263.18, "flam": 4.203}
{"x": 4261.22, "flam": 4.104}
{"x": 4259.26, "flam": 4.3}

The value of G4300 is 1.1 angstroms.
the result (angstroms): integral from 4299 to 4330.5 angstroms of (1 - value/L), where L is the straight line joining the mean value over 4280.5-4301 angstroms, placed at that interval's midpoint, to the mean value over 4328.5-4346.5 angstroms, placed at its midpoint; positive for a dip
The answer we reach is 6.2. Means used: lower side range 3.97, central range 3.82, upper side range 5.51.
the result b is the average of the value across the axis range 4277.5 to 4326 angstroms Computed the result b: 3.92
